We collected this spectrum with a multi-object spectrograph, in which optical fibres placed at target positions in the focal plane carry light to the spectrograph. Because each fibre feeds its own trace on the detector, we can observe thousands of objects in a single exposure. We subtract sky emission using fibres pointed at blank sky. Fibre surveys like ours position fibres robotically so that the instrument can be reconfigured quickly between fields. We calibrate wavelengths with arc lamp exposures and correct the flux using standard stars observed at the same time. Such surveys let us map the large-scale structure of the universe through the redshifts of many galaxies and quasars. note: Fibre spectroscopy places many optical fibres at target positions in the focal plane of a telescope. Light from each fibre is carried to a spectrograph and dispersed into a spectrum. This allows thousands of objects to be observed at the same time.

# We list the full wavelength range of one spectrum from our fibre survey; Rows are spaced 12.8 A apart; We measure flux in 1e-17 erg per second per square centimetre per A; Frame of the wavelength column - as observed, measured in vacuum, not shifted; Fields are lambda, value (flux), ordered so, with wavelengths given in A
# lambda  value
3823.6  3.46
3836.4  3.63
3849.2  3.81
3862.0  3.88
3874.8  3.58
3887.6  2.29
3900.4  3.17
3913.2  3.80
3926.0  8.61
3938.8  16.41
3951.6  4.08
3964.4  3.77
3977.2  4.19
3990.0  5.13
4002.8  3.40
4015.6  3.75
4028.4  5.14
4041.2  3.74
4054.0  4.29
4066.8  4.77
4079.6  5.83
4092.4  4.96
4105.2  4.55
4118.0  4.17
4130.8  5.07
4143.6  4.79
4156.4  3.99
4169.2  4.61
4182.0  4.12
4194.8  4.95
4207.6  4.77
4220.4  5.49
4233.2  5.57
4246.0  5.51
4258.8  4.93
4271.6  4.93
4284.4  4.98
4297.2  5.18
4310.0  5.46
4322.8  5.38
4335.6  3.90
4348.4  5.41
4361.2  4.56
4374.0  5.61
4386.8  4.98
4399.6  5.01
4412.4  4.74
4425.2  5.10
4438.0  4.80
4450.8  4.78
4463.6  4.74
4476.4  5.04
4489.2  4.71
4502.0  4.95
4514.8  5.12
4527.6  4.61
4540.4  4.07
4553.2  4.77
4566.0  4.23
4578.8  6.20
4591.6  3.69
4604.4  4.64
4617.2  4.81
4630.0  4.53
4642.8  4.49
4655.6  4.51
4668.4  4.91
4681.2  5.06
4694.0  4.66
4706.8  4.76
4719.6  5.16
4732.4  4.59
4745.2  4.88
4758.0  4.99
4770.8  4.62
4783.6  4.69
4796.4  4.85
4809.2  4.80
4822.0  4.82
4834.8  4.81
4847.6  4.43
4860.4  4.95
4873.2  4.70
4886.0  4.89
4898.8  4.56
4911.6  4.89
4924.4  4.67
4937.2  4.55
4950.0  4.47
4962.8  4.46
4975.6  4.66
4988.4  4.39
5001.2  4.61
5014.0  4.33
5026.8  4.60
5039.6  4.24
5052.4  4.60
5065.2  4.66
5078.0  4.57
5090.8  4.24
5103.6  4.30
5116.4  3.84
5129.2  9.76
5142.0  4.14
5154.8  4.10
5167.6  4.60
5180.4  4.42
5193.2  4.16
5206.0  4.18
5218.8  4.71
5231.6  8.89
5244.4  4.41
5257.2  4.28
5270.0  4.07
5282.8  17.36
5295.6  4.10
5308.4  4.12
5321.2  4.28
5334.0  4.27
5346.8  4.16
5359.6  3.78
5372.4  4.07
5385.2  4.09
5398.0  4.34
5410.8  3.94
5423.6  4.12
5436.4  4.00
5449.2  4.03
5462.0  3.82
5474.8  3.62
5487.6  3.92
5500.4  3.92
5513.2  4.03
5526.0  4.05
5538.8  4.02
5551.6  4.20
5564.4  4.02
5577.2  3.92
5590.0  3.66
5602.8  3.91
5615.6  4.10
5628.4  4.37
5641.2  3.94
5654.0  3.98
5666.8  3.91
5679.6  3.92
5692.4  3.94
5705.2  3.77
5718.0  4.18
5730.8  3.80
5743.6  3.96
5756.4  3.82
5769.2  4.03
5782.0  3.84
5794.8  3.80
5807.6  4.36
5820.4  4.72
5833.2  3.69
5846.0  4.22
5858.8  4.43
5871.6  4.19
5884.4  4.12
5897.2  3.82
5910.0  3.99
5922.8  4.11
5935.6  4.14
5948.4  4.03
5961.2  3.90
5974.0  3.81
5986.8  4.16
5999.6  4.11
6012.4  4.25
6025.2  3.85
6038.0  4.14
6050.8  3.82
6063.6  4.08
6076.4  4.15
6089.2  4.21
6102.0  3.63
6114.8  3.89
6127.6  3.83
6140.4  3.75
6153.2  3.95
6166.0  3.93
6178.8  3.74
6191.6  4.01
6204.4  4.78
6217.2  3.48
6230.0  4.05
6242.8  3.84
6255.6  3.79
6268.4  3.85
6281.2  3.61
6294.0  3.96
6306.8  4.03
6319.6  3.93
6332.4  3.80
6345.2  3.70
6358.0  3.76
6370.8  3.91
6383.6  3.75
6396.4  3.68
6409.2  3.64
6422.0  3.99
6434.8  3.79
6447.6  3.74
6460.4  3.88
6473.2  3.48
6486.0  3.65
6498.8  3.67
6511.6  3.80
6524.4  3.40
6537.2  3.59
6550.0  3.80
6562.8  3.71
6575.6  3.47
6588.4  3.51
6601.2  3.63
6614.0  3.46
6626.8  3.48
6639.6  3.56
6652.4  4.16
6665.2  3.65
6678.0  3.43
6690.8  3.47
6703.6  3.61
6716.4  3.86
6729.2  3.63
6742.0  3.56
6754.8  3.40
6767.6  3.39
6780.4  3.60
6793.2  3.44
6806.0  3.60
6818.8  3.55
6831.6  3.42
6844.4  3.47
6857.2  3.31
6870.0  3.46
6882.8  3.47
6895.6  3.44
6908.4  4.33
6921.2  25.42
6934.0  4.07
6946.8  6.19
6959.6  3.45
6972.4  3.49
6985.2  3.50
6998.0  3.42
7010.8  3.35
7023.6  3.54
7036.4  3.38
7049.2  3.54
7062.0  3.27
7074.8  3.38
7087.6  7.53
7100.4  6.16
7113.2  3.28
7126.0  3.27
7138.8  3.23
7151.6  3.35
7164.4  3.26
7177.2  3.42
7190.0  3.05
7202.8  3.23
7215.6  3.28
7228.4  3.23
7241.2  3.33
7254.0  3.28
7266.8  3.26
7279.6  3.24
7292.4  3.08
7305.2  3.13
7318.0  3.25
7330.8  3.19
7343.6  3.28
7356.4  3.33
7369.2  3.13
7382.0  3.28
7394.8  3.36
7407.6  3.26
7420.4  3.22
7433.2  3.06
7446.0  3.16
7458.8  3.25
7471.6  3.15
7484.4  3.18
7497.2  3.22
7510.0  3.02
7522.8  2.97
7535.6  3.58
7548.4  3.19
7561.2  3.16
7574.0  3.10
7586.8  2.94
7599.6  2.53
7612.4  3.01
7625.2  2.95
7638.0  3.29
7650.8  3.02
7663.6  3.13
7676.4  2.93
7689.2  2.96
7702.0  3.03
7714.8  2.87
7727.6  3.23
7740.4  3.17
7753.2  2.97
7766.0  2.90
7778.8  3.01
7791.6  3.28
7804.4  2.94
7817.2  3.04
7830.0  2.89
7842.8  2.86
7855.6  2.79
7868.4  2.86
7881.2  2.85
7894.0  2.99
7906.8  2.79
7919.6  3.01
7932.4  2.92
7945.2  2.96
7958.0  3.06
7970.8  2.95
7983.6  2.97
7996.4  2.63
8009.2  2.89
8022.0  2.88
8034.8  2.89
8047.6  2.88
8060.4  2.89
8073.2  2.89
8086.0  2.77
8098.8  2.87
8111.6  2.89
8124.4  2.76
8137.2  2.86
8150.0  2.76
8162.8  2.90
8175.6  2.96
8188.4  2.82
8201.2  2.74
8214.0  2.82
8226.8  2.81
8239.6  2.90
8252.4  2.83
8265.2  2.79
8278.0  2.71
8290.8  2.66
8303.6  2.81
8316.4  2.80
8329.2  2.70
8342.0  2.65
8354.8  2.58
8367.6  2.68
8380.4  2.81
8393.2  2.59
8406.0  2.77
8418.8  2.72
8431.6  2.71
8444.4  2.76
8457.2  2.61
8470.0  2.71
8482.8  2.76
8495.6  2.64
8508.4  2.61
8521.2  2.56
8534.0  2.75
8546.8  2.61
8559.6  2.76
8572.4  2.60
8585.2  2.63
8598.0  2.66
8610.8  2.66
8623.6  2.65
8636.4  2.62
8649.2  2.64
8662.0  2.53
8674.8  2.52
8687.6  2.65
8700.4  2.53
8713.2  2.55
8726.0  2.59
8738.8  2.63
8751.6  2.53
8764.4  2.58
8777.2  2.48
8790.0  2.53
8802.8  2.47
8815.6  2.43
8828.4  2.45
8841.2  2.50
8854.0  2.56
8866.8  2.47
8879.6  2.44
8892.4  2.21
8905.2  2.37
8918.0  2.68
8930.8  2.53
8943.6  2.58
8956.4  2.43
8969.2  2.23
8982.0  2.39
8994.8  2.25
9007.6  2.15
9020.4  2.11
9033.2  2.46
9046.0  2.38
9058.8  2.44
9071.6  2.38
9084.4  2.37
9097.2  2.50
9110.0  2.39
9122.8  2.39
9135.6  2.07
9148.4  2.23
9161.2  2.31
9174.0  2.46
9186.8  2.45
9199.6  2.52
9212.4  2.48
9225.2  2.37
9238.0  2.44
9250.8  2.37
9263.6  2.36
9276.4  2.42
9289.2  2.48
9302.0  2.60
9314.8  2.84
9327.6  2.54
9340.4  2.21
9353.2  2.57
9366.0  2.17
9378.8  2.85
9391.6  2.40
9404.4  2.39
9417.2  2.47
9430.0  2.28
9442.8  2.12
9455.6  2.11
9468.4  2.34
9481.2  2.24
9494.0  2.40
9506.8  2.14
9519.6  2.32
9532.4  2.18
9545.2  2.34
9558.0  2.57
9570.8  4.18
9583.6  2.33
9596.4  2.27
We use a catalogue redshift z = 0.055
